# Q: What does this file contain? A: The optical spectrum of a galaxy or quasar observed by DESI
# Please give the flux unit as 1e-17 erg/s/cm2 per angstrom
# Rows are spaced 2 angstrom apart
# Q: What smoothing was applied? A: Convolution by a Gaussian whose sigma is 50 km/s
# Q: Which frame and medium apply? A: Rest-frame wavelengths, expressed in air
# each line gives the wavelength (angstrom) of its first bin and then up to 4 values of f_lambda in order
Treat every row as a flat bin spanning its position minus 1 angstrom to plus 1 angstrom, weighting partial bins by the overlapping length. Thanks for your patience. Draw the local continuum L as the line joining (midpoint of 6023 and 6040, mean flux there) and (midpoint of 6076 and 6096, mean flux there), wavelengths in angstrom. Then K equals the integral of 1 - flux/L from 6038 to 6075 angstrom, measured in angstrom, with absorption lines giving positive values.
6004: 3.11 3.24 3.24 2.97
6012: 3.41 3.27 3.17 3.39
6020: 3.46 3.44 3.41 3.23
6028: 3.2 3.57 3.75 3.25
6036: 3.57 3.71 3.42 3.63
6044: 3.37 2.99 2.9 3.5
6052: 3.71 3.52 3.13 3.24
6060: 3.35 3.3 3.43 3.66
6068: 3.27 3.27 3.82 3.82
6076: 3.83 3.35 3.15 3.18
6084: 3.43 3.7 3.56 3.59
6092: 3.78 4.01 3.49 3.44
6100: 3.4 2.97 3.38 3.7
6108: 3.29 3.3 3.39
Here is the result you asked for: 0.9 angstrom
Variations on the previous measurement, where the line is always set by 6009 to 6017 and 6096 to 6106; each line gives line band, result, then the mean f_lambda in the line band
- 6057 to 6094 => -2.1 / 3.5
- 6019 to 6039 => -1.4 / 3.46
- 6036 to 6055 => -1.0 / 3.42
